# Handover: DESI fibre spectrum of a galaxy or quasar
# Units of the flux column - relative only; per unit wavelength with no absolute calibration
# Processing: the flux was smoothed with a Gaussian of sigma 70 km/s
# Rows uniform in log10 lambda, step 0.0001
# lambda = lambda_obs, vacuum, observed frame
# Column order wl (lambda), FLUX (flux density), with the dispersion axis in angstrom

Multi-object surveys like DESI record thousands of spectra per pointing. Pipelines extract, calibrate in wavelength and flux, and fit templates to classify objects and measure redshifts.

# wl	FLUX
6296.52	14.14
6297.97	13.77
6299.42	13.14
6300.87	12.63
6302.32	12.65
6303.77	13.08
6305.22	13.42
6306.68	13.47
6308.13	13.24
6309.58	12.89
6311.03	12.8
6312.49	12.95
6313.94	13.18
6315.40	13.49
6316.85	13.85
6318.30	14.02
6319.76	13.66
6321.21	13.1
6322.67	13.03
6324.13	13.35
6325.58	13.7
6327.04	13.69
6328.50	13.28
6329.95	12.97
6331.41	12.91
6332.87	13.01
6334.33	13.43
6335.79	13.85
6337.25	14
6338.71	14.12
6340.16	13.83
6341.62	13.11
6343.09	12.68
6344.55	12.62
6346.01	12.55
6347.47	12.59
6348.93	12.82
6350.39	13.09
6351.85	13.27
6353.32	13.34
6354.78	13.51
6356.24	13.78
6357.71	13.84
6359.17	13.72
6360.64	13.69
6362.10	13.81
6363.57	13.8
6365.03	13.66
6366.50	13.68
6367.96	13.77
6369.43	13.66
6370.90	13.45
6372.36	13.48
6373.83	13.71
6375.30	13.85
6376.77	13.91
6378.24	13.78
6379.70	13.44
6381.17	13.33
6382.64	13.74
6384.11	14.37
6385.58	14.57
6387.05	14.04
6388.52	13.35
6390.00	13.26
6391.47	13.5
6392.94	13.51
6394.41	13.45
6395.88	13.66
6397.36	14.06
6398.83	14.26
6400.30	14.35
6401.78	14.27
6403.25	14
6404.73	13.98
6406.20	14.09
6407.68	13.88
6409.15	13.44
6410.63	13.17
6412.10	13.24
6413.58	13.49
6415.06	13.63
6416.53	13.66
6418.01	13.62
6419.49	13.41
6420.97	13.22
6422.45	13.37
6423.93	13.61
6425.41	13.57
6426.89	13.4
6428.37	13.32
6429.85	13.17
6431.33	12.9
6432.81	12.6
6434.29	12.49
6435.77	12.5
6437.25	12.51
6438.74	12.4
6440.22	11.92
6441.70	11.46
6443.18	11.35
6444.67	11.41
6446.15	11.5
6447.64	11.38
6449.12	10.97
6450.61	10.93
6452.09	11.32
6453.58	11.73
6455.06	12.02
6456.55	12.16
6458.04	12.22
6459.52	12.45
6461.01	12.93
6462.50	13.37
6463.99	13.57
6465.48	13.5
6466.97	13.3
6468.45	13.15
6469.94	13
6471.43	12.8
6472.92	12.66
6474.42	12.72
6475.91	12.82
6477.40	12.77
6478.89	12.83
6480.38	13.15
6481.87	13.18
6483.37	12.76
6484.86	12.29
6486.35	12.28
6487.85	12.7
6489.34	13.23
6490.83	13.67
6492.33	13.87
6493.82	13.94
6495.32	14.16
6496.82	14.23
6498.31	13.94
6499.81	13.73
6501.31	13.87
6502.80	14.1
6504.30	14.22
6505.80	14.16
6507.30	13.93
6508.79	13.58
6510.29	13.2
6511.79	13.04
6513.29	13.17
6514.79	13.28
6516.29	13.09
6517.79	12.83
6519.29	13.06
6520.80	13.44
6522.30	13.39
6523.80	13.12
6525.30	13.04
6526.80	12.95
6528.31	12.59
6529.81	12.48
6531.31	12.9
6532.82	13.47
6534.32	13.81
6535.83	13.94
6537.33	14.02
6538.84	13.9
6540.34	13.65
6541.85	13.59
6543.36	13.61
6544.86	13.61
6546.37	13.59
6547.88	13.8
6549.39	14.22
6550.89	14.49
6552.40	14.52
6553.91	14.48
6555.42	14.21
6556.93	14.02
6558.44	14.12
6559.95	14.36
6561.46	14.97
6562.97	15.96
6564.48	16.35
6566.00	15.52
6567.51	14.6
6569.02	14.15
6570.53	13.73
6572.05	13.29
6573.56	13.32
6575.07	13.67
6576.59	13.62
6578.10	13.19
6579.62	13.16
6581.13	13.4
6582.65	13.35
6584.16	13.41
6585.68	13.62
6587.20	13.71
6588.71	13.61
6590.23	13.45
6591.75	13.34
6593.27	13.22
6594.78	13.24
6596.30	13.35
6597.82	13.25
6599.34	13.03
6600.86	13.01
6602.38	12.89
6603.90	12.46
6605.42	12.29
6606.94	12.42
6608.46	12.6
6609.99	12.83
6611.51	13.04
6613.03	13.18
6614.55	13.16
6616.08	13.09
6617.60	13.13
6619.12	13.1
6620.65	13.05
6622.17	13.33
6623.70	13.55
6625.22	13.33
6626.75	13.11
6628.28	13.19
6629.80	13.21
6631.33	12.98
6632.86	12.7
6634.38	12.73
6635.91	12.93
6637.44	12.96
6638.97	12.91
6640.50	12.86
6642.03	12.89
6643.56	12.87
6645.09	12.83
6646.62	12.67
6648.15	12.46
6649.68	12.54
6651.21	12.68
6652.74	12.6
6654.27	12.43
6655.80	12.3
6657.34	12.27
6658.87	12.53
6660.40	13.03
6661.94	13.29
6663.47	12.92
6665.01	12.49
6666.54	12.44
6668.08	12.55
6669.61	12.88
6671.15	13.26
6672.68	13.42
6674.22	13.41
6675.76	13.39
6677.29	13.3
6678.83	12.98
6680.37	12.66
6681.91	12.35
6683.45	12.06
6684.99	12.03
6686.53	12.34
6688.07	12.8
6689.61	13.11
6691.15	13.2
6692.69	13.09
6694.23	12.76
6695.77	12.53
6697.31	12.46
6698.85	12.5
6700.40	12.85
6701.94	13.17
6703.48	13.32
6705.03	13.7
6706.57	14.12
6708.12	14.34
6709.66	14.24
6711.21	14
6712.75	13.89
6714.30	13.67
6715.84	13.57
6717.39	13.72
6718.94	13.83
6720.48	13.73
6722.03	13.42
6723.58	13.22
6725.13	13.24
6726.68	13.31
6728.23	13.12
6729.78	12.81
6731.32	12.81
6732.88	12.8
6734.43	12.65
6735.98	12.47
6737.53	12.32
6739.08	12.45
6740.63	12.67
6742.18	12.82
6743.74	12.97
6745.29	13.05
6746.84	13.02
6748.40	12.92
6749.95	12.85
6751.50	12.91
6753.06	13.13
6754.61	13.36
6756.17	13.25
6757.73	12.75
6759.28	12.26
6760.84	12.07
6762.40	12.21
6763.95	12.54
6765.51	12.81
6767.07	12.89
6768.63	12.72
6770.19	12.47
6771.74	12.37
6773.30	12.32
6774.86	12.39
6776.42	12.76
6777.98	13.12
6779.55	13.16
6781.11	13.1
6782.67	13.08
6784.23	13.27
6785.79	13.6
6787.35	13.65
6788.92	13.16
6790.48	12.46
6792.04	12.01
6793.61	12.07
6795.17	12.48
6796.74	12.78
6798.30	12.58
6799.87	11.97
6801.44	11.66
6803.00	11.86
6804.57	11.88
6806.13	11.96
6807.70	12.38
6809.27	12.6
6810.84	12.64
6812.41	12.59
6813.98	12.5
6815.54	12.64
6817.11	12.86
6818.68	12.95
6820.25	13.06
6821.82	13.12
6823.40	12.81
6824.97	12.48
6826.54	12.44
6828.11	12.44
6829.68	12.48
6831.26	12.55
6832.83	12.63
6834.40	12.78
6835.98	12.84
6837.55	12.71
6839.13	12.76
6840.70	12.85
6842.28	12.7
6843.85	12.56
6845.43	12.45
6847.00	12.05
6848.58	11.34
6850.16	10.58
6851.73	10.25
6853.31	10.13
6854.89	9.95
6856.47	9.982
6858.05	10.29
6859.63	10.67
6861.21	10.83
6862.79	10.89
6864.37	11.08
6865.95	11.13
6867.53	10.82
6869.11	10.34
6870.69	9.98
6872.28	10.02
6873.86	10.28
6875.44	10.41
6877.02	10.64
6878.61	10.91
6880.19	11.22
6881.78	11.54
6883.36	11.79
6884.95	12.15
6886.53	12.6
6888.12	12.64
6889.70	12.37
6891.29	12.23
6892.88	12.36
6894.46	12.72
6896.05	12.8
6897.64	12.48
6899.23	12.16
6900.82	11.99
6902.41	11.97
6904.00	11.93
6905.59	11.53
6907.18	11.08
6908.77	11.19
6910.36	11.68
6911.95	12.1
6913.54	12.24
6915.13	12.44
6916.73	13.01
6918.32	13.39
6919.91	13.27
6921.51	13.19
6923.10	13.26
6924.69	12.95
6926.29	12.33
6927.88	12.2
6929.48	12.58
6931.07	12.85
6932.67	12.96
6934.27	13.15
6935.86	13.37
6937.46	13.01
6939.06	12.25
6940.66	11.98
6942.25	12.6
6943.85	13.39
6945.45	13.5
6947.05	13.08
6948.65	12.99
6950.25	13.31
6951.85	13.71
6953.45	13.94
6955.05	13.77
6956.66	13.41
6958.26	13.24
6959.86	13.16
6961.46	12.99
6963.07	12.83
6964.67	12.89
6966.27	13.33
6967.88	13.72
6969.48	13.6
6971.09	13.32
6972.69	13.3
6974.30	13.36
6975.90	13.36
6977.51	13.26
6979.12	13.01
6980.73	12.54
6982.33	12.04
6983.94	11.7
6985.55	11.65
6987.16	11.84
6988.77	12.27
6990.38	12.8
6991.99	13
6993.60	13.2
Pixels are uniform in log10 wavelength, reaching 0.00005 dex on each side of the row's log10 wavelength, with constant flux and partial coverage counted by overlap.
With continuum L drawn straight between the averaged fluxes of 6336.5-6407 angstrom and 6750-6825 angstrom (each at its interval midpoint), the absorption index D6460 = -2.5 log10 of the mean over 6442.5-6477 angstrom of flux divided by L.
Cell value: 0.09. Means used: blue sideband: 13.6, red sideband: 12.7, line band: 12.3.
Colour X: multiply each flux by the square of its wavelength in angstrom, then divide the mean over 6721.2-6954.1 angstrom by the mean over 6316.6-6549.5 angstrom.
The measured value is 1.05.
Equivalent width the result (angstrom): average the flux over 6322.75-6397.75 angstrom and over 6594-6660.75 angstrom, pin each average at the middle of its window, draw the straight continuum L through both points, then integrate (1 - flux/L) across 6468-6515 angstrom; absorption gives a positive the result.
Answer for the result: -0.4 angstrom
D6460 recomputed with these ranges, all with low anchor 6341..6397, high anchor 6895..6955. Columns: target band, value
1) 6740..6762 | 0.007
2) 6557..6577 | -0.096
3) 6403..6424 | -0.010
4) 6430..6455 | 0.131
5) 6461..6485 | 0.029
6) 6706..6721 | -0.075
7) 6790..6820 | 0.040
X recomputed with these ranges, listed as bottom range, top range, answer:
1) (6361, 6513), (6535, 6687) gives 1.06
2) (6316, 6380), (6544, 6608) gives 1.10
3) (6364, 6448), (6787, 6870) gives 1.02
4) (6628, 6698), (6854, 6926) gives 0.98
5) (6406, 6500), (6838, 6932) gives 1.04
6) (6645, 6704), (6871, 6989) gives 1.06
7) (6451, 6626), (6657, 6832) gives 1.02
